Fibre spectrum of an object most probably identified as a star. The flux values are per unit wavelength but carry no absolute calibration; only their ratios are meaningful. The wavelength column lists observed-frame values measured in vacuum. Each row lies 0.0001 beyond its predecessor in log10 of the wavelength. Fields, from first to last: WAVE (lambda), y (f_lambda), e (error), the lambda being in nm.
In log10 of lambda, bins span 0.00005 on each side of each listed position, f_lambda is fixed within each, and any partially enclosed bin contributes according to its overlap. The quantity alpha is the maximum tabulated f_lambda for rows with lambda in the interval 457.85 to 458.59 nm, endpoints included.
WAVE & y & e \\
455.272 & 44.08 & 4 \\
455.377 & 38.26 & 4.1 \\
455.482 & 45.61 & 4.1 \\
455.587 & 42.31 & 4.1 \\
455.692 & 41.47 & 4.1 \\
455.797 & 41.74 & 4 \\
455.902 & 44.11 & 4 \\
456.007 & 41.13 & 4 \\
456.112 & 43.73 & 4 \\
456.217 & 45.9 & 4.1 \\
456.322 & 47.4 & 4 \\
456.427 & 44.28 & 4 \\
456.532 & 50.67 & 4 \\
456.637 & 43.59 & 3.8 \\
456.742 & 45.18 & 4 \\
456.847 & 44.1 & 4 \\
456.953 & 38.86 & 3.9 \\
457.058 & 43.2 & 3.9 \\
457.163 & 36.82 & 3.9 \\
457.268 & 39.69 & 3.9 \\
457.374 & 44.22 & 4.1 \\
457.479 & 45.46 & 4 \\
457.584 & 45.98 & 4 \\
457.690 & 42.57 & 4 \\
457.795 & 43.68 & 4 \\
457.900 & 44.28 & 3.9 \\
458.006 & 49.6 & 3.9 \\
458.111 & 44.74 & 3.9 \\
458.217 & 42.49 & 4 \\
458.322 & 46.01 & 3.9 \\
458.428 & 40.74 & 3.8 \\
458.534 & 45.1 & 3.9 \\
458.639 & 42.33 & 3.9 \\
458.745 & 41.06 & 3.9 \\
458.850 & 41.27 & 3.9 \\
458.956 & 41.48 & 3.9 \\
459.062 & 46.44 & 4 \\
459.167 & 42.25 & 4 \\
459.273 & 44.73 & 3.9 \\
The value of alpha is 49.6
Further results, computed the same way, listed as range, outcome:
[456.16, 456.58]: 50.67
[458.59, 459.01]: 42.33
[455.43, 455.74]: 45.61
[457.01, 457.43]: 44.22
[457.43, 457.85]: 45.98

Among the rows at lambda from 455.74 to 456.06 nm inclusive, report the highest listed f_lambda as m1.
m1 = 44.11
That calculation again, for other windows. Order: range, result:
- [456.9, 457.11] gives 43.2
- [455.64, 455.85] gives 41.74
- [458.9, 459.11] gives 46.44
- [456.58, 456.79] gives 45.18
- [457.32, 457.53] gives 45.46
